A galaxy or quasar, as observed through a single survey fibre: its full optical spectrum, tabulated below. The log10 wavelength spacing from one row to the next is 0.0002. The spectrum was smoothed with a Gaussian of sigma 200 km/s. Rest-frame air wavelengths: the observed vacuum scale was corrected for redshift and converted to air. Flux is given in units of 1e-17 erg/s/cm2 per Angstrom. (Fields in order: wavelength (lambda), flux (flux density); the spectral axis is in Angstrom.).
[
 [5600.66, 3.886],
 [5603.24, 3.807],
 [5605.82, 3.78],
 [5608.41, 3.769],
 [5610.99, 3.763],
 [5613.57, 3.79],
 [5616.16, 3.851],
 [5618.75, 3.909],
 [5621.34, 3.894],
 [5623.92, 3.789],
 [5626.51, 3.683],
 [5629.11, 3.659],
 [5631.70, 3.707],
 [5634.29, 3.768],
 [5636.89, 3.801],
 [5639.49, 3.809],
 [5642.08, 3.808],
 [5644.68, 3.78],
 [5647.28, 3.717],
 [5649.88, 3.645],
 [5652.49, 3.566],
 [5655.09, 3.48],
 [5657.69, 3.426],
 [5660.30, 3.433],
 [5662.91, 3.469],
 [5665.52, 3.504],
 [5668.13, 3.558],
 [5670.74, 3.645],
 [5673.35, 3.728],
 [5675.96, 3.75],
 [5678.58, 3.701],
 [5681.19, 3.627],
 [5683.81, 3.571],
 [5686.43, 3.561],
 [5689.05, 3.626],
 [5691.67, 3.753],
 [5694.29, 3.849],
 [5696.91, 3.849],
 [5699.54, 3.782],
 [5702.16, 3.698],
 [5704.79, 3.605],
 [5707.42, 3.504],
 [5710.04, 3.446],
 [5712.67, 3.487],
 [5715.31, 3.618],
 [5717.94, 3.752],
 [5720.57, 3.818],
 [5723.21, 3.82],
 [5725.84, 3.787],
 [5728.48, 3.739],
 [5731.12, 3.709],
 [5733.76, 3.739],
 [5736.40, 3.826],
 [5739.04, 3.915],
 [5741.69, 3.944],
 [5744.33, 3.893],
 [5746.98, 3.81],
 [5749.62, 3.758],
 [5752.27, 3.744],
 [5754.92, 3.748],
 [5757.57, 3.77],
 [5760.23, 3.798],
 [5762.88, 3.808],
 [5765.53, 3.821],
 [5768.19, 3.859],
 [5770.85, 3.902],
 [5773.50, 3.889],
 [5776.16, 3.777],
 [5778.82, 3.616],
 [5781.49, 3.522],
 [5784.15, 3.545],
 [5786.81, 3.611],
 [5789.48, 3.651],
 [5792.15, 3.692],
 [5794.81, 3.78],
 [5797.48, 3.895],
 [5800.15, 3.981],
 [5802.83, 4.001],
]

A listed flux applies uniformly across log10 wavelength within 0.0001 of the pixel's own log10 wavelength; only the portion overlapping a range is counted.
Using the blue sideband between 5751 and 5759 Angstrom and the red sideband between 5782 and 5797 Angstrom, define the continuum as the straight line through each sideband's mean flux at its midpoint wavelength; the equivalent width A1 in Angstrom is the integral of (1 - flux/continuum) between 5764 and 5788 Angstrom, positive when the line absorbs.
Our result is -0.19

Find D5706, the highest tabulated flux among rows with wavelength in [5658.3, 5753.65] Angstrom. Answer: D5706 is 3.944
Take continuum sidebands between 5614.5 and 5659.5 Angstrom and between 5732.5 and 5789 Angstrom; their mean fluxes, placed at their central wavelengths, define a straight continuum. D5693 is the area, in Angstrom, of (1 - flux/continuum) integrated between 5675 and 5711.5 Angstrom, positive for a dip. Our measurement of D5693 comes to 0.8 Angstrom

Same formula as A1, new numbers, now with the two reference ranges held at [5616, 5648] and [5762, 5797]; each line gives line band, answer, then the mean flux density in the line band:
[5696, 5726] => 0.65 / 3.67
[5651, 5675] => 1.48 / 3.54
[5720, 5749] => -0.54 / 3.82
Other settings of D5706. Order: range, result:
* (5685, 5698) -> 3.849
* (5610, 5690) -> 3.909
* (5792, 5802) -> 3.981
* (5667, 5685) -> 3.75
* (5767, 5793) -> 3.902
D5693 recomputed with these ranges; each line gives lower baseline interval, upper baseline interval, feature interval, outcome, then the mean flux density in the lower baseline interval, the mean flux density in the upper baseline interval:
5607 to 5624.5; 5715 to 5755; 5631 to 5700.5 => 2.7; 3.82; 3.79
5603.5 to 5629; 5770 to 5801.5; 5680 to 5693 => 0.5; 3.8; 3.74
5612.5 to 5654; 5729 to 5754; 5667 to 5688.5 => 0.8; 3.76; 3.81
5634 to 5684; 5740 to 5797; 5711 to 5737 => -0.1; 3.64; 3.76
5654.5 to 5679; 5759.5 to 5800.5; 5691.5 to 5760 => -1.5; 3.57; 3.75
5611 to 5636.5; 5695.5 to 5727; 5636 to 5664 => 0.9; 3.78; 3.68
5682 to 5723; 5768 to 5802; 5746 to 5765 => -0.3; 3.66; 3.75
